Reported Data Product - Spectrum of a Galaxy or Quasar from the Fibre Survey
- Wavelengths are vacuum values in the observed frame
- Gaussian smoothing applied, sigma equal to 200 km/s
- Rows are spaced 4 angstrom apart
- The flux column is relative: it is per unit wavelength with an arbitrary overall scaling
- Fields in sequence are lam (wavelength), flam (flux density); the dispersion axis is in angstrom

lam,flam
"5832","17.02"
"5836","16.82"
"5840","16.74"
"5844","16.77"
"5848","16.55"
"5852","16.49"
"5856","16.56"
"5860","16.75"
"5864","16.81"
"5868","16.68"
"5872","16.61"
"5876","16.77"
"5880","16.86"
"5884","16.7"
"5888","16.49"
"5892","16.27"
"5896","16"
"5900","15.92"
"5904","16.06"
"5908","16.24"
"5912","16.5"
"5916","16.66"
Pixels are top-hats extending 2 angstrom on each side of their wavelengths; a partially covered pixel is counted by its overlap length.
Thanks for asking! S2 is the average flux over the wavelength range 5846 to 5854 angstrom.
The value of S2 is 16.5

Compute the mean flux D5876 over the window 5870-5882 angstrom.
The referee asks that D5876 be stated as 16.7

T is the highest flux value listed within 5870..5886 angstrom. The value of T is 16.86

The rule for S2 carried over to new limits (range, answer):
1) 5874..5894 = 16.6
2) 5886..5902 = 16.2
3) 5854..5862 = 16.7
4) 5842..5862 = 16.6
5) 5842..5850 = 16.7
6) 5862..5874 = 16.7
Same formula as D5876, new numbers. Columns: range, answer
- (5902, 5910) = 16.1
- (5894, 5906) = 16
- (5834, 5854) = 16.7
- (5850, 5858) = 16.5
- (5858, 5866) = 16.8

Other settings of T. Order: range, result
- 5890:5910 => 16.27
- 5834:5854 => 16.82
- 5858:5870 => 16.81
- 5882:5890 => 16.7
